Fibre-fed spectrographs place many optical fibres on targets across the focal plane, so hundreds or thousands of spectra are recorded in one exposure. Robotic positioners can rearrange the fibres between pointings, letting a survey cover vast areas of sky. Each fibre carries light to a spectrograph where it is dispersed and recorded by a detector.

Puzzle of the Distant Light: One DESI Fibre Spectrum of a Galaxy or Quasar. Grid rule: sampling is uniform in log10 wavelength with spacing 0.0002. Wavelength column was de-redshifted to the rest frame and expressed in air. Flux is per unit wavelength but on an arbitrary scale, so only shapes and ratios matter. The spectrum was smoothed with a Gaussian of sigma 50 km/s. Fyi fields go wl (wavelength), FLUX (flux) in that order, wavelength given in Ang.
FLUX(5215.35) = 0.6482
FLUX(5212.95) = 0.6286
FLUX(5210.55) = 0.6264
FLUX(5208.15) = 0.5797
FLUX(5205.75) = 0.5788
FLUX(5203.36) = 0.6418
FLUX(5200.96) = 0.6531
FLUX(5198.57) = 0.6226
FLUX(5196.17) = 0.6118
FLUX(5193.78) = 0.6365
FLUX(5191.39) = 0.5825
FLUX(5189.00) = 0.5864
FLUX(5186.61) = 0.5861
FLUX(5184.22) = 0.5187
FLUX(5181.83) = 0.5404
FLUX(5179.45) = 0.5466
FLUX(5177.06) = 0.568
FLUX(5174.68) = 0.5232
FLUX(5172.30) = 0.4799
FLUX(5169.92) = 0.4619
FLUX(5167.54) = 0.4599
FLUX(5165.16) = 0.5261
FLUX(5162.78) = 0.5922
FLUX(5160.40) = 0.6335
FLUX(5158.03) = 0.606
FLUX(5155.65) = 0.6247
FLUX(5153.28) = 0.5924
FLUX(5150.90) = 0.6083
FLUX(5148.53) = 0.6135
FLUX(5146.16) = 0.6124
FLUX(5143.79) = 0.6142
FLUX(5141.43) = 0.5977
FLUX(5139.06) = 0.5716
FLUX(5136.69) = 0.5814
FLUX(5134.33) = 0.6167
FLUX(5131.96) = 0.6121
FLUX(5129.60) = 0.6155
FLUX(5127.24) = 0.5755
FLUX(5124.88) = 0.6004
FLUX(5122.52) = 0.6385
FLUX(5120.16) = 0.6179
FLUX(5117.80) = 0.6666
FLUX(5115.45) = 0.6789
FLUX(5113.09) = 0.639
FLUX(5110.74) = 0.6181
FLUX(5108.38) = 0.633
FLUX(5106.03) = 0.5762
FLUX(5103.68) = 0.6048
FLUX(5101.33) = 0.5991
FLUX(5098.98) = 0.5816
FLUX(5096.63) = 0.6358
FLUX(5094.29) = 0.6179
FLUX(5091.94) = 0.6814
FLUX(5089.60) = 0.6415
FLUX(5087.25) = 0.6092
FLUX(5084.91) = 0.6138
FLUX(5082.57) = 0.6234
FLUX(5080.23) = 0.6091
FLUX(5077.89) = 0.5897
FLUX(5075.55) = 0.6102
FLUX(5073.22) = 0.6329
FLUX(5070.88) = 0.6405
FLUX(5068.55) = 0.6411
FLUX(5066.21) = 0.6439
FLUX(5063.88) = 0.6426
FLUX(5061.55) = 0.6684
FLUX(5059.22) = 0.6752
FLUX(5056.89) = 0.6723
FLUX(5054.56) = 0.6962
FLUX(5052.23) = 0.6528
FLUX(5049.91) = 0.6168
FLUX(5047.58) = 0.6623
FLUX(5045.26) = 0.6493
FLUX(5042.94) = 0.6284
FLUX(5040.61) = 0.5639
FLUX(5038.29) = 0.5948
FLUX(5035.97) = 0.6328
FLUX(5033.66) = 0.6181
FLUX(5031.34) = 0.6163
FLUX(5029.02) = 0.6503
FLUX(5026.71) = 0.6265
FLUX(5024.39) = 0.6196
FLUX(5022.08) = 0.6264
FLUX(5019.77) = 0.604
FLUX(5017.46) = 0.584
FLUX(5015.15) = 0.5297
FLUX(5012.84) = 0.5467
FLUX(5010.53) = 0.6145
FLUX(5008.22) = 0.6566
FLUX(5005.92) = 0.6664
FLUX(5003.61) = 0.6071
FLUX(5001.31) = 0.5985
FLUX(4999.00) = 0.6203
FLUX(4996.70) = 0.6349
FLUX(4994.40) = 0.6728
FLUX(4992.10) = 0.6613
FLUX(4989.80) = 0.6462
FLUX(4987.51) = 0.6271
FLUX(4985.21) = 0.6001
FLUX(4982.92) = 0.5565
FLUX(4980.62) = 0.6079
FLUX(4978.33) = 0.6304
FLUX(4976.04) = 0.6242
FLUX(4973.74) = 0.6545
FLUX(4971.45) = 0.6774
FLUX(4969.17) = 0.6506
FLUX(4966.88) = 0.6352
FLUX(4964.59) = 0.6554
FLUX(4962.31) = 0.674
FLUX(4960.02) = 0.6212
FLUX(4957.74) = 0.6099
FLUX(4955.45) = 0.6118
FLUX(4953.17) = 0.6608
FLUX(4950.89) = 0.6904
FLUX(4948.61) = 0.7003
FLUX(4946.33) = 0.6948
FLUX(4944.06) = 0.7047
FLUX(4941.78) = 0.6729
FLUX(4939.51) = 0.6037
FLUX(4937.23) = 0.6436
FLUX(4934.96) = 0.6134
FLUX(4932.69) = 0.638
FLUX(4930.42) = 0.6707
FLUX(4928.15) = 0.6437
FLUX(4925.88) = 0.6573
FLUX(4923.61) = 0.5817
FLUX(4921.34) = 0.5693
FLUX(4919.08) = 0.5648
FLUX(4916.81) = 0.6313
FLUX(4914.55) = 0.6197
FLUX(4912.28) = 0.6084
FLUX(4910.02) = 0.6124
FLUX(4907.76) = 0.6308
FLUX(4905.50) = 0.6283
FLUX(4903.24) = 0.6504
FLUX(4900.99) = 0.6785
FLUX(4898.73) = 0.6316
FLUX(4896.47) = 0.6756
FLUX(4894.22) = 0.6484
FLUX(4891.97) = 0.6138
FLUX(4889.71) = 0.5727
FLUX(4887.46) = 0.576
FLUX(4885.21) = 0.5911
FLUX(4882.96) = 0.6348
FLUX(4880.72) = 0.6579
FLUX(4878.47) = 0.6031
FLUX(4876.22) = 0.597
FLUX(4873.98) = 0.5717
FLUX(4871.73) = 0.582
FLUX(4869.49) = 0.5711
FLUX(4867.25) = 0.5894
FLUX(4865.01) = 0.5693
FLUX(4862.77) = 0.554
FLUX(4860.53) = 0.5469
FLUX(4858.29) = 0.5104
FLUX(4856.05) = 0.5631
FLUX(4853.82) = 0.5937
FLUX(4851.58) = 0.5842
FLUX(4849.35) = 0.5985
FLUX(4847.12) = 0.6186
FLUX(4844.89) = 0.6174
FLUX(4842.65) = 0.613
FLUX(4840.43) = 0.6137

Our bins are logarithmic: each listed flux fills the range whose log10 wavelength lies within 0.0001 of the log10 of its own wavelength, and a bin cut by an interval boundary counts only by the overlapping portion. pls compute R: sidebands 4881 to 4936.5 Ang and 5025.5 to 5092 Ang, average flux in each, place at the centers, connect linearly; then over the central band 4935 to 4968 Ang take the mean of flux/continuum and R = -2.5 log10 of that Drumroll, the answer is -0.05 mag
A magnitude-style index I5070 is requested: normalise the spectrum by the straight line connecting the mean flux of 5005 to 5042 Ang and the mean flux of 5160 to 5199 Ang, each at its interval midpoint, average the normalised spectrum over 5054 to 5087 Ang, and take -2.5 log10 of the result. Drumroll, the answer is -0.080 mag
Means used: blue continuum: 0.609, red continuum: 0.555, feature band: 0.638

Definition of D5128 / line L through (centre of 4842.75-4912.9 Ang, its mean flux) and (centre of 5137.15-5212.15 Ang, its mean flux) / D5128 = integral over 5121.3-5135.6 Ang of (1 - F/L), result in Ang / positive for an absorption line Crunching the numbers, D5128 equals -0.62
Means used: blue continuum 0.603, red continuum 0.581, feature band 0.61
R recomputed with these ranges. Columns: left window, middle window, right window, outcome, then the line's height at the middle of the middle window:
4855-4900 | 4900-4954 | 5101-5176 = -0.083 mag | 0.593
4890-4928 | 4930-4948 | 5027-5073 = -0.048 mag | 0.628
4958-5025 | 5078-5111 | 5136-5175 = -0.046 mag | 0.591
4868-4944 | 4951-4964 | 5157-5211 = -0.050 mag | 0.612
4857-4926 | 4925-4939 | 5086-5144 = -0.064 mag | 0.606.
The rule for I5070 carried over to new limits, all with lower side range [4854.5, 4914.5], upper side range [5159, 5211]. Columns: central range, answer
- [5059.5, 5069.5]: -0.12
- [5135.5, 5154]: -0.05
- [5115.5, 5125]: -0.11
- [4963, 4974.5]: -0.11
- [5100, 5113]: -0.05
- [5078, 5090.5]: -0.06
